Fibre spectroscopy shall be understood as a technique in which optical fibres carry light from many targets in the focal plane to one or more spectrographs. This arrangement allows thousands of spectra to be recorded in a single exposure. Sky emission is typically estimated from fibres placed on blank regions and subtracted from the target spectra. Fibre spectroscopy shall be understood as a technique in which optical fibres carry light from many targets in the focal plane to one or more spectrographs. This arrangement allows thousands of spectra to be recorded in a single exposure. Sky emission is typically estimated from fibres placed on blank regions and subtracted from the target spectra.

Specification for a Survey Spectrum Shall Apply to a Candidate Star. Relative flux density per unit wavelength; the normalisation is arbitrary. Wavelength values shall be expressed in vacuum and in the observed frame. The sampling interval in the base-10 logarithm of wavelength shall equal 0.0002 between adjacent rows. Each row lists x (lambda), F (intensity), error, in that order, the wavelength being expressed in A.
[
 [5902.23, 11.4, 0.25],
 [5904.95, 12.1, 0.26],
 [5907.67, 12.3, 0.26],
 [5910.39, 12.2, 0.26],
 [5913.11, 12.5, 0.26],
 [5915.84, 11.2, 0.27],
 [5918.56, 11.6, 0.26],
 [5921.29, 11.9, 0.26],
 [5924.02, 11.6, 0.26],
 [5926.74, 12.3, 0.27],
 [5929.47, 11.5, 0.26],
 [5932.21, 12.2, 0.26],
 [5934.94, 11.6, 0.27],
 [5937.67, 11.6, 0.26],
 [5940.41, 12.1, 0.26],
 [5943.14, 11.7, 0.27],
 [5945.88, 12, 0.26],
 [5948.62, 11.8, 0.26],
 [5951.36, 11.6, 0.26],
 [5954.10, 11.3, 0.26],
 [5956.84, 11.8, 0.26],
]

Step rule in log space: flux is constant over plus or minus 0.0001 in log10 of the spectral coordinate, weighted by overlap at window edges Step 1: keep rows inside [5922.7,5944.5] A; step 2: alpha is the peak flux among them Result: 12.3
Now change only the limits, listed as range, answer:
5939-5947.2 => 12.1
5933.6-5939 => 11.6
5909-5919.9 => 12.5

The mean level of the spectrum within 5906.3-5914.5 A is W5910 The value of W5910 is 12.3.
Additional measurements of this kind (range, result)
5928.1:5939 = 11.7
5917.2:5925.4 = 11.7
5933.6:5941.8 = 11.8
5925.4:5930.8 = 11.9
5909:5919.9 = 11.9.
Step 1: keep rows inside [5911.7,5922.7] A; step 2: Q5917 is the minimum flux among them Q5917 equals 11.2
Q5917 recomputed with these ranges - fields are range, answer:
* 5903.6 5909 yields 12.1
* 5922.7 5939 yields 11.5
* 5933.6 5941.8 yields 11.6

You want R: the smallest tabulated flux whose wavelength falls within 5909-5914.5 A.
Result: 12.2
